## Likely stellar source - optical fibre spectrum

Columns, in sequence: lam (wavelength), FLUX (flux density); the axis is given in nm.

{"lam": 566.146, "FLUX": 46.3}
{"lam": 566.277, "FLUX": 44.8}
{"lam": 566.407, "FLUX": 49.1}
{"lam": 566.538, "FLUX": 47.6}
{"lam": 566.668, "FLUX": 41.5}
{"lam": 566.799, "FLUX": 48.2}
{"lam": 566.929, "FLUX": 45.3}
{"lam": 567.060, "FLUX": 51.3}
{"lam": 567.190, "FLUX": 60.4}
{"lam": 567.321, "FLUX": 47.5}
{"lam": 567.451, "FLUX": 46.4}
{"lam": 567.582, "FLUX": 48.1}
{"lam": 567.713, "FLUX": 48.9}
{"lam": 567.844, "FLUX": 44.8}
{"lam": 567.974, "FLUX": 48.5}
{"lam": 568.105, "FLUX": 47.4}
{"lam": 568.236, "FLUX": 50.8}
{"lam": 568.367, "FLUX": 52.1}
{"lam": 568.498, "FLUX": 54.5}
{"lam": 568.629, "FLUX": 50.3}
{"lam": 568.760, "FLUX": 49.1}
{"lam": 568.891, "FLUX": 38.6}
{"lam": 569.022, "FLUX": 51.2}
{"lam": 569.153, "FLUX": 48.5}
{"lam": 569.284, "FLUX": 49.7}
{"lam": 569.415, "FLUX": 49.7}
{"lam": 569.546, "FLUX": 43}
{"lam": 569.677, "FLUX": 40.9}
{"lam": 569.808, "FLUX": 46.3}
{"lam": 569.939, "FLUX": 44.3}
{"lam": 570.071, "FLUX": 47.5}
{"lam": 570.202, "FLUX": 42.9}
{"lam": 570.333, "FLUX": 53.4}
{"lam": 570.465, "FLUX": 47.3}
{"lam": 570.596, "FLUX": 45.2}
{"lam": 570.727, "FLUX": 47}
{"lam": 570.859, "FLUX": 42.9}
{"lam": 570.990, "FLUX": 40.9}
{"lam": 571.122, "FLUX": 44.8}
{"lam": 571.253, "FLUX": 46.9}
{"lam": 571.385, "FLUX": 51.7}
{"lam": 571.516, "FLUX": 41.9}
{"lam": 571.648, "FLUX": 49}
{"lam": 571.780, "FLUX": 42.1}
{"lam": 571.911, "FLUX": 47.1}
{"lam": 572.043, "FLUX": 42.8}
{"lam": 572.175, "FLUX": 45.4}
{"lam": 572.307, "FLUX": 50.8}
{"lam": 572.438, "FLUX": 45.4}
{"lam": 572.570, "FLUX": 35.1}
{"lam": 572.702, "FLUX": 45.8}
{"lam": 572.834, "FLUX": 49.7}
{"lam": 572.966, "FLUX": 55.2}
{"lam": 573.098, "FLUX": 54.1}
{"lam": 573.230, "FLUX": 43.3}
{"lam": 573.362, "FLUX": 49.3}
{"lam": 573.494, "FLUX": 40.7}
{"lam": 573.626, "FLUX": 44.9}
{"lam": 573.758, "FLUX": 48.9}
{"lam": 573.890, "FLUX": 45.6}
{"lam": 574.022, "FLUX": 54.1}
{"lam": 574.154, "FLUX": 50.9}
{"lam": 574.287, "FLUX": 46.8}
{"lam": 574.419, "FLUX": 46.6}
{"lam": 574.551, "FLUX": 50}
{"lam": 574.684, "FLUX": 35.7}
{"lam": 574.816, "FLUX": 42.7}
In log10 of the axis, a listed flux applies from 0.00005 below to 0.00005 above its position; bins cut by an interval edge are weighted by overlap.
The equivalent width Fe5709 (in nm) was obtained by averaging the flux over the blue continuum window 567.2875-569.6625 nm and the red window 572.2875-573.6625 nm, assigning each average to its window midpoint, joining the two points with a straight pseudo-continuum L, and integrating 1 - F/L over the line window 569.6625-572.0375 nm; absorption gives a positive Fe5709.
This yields 0.08 nm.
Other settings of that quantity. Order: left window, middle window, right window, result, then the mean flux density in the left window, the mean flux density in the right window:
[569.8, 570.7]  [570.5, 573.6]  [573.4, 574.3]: 0.077 nm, 46.7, 47.5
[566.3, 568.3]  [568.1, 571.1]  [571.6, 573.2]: 0.035 nm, 48.3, 46.8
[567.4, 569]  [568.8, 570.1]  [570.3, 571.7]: 0.039 nm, 48.4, 46.3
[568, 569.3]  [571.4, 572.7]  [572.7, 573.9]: 0.095 nm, 49.2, 48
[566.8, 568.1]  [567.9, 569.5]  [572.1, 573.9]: -0.022 nm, 48.9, 46.7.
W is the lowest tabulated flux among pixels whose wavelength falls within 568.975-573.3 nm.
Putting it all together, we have 35.1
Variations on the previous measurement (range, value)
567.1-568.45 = 44.8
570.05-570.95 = 42.9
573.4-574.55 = 40.7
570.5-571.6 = 40.9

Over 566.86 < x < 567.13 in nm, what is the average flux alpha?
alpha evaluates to 48.7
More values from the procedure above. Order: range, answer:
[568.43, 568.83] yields 51.1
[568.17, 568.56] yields 52.4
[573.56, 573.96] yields 46.6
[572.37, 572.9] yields 44.1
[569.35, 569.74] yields 44.6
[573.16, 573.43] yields 46.4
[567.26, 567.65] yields 47.3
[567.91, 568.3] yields 48.8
